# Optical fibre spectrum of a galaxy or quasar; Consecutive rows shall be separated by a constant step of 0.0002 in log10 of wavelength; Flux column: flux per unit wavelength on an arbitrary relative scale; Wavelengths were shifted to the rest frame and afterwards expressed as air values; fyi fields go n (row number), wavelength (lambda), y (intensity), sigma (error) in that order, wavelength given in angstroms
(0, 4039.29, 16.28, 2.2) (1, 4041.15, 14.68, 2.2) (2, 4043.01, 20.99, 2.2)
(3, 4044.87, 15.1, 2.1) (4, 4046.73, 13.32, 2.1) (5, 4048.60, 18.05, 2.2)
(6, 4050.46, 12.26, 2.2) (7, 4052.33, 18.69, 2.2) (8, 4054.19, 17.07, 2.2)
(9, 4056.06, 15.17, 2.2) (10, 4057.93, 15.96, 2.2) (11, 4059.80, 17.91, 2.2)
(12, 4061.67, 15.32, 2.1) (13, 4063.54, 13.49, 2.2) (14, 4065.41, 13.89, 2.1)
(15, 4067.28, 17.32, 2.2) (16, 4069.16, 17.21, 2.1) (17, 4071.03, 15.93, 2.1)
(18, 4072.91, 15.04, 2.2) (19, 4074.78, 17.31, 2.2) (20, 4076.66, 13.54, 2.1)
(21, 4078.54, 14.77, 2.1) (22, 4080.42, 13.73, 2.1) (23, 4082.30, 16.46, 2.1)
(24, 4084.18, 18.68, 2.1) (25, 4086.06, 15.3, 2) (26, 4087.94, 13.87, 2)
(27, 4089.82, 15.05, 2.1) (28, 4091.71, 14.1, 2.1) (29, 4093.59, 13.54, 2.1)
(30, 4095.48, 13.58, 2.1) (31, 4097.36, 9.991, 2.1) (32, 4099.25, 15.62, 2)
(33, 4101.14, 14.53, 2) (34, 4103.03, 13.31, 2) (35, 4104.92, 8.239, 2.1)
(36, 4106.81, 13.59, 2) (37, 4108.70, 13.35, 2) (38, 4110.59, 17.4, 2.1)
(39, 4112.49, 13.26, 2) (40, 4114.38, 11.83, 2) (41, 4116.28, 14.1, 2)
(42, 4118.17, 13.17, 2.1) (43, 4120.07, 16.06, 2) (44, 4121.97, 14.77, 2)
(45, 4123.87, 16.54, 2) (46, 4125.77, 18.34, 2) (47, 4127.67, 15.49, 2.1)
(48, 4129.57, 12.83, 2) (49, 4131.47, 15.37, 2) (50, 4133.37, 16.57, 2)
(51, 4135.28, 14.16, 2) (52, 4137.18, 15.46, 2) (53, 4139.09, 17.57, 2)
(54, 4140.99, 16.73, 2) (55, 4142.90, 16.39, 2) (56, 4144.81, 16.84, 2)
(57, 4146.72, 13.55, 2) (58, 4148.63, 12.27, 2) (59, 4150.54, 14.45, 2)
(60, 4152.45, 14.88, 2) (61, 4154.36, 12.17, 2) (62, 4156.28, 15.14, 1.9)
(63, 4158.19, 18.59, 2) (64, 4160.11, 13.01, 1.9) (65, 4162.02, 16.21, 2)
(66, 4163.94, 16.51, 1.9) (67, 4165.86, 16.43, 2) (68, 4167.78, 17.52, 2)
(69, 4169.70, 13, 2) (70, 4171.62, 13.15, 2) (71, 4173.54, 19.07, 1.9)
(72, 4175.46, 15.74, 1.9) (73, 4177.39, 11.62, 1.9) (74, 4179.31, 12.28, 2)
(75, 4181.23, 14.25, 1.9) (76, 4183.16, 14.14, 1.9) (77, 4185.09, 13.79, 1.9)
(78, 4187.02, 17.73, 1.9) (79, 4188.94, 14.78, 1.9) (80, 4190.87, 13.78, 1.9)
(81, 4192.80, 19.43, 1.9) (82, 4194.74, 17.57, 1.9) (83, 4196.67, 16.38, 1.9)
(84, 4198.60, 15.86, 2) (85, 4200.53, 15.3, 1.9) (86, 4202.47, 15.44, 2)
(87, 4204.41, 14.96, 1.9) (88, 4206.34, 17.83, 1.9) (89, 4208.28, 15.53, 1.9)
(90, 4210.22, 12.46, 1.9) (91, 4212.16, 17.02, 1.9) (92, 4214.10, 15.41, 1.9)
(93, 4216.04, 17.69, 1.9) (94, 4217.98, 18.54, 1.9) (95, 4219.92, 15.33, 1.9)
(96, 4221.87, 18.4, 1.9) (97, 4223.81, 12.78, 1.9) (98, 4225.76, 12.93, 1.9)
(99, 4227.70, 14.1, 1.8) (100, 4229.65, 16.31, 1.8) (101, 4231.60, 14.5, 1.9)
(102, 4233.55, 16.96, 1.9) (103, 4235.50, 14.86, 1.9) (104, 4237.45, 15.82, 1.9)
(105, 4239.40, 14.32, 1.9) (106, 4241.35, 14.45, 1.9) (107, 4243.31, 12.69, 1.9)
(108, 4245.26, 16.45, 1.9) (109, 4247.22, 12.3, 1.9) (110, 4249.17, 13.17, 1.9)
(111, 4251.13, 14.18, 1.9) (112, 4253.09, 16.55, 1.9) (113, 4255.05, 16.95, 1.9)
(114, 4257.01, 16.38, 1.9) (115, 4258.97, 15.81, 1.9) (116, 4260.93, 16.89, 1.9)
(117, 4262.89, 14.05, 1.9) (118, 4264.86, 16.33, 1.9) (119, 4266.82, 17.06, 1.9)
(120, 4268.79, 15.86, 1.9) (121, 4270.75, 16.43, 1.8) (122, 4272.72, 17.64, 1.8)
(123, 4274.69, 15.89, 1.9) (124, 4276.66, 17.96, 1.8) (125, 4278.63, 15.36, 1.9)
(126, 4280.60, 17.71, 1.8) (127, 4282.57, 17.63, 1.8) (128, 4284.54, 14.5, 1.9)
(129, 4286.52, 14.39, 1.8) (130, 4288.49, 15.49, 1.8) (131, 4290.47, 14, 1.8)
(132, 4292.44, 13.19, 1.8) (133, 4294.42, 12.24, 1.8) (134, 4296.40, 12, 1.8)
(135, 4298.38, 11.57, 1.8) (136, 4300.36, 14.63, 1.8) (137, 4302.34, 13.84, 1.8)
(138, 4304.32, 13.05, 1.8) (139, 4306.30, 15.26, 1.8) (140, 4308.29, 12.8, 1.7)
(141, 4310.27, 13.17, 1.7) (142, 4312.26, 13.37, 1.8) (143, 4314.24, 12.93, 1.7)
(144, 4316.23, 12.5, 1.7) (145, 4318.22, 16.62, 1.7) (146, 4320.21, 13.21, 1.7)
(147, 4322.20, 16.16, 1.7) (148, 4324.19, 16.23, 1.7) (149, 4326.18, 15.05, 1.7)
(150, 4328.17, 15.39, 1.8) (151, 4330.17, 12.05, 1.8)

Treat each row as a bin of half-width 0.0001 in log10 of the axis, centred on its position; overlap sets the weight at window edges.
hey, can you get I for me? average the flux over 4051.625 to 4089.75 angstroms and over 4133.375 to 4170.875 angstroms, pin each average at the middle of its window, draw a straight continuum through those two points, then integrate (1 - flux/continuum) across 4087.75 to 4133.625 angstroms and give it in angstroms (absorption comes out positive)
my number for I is 4.2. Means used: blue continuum 15.8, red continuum 15.3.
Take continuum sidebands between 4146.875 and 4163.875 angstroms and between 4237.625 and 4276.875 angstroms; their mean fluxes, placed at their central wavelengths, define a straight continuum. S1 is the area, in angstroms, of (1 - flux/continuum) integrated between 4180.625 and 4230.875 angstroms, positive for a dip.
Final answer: -2.0 angstroms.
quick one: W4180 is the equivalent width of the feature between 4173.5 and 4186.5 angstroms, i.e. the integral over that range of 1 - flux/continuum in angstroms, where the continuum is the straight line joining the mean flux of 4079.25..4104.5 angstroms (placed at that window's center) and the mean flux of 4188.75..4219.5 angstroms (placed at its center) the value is 1.3 angstroms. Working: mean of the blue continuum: 14.3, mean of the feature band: 14.2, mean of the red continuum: 16.1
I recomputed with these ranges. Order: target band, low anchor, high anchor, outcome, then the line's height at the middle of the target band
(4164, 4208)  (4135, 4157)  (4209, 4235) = -0.5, 15.3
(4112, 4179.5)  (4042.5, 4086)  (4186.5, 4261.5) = 2.8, 15.7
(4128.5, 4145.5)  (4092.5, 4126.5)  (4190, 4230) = -1.5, 14.5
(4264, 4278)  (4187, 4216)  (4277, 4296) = -1.5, 15.1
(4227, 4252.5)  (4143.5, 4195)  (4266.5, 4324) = 0.4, 14.9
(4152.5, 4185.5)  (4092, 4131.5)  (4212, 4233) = 0.0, 14.9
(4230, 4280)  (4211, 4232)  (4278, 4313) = -2.0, 15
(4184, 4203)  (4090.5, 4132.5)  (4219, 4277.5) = -1.4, 14.9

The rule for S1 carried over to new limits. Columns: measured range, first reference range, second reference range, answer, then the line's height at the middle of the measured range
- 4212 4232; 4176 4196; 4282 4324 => -1.4 angstroms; 14.7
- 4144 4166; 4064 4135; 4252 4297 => 0.1 angstroms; 15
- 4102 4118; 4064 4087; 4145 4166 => 2.3 angstroms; 15.3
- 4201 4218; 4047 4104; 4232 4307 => -0.9 angstroms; 15.1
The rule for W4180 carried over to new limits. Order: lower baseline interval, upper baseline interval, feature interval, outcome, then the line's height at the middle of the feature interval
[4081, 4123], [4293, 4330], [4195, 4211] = -1.9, 14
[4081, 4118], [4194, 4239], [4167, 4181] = 0.5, 15.1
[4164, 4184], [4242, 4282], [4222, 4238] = 0.5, 15.4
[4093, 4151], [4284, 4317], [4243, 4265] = -2.3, 13.7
